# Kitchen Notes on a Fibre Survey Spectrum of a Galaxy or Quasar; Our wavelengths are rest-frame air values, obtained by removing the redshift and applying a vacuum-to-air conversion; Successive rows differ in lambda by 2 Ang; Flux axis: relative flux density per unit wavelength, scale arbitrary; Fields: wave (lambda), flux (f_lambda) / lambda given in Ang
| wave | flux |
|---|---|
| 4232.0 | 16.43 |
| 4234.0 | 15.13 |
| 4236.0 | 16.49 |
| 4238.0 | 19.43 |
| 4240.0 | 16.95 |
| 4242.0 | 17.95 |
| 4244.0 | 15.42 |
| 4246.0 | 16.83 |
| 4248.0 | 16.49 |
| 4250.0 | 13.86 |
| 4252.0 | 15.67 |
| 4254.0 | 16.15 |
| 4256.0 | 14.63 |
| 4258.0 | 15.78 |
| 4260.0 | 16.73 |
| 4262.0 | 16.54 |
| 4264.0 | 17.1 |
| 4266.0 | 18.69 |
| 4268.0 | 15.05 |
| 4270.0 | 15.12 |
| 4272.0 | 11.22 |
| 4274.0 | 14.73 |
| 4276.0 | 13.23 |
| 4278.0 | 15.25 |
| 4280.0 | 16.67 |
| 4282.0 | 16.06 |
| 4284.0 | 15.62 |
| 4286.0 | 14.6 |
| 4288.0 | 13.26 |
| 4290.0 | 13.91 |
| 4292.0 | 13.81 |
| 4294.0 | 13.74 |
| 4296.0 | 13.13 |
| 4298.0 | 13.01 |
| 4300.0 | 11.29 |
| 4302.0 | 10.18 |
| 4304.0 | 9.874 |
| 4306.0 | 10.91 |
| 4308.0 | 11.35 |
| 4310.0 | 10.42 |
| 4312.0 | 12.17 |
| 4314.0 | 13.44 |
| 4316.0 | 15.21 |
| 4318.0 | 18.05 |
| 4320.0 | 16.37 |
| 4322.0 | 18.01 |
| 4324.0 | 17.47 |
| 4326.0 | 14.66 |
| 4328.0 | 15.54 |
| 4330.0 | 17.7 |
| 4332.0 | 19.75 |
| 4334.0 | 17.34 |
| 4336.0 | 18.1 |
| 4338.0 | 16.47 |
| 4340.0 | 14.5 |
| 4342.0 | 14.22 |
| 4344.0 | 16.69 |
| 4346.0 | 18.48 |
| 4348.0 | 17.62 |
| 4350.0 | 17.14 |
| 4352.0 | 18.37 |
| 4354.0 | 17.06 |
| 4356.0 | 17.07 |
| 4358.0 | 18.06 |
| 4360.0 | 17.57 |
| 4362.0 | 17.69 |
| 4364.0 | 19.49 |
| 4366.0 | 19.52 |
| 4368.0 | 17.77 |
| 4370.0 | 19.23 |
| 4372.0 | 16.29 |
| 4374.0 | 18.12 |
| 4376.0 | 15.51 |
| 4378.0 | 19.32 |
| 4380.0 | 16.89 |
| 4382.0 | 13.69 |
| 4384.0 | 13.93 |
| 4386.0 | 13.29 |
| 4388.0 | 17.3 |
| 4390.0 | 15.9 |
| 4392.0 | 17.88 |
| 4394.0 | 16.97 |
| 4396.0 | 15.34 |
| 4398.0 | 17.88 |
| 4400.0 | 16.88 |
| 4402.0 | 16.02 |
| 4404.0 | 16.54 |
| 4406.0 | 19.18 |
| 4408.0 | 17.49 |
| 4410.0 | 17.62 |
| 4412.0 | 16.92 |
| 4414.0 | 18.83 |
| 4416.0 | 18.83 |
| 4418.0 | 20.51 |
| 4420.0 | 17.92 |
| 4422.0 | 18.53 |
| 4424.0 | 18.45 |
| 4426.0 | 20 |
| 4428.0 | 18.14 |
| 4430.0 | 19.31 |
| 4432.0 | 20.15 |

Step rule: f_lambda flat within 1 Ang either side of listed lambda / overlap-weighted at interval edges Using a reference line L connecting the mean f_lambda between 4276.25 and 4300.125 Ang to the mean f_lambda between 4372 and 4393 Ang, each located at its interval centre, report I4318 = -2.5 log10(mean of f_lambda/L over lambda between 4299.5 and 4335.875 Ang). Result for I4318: 0.03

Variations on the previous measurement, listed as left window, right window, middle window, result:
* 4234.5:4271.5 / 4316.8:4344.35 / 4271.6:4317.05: 0.24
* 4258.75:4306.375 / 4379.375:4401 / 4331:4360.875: -0.13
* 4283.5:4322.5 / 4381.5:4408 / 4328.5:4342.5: -0.18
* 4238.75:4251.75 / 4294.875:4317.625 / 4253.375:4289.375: -0.06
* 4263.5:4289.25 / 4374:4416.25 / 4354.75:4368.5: -0.12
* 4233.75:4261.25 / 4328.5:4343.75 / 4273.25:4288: 0.10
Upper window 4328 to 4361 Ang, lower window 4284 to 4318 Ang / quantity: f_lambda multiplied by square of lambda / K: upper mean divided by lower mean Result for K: 1.4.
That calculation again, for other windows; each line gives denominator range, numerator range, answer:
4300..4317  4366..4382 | 1.54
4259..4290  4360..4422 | 1.20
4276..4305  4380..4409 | 1.26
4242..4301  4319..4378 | 1.20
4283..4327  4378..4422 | 1.30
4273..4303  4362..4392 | 1.27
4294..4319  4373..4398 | 1.35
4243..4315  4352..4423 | 1.28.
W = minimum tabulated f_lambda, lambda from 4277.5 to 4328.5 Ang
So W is 9.874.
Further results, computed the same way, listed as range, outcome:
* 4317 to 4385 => 13.69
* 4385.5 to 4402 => 13.29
